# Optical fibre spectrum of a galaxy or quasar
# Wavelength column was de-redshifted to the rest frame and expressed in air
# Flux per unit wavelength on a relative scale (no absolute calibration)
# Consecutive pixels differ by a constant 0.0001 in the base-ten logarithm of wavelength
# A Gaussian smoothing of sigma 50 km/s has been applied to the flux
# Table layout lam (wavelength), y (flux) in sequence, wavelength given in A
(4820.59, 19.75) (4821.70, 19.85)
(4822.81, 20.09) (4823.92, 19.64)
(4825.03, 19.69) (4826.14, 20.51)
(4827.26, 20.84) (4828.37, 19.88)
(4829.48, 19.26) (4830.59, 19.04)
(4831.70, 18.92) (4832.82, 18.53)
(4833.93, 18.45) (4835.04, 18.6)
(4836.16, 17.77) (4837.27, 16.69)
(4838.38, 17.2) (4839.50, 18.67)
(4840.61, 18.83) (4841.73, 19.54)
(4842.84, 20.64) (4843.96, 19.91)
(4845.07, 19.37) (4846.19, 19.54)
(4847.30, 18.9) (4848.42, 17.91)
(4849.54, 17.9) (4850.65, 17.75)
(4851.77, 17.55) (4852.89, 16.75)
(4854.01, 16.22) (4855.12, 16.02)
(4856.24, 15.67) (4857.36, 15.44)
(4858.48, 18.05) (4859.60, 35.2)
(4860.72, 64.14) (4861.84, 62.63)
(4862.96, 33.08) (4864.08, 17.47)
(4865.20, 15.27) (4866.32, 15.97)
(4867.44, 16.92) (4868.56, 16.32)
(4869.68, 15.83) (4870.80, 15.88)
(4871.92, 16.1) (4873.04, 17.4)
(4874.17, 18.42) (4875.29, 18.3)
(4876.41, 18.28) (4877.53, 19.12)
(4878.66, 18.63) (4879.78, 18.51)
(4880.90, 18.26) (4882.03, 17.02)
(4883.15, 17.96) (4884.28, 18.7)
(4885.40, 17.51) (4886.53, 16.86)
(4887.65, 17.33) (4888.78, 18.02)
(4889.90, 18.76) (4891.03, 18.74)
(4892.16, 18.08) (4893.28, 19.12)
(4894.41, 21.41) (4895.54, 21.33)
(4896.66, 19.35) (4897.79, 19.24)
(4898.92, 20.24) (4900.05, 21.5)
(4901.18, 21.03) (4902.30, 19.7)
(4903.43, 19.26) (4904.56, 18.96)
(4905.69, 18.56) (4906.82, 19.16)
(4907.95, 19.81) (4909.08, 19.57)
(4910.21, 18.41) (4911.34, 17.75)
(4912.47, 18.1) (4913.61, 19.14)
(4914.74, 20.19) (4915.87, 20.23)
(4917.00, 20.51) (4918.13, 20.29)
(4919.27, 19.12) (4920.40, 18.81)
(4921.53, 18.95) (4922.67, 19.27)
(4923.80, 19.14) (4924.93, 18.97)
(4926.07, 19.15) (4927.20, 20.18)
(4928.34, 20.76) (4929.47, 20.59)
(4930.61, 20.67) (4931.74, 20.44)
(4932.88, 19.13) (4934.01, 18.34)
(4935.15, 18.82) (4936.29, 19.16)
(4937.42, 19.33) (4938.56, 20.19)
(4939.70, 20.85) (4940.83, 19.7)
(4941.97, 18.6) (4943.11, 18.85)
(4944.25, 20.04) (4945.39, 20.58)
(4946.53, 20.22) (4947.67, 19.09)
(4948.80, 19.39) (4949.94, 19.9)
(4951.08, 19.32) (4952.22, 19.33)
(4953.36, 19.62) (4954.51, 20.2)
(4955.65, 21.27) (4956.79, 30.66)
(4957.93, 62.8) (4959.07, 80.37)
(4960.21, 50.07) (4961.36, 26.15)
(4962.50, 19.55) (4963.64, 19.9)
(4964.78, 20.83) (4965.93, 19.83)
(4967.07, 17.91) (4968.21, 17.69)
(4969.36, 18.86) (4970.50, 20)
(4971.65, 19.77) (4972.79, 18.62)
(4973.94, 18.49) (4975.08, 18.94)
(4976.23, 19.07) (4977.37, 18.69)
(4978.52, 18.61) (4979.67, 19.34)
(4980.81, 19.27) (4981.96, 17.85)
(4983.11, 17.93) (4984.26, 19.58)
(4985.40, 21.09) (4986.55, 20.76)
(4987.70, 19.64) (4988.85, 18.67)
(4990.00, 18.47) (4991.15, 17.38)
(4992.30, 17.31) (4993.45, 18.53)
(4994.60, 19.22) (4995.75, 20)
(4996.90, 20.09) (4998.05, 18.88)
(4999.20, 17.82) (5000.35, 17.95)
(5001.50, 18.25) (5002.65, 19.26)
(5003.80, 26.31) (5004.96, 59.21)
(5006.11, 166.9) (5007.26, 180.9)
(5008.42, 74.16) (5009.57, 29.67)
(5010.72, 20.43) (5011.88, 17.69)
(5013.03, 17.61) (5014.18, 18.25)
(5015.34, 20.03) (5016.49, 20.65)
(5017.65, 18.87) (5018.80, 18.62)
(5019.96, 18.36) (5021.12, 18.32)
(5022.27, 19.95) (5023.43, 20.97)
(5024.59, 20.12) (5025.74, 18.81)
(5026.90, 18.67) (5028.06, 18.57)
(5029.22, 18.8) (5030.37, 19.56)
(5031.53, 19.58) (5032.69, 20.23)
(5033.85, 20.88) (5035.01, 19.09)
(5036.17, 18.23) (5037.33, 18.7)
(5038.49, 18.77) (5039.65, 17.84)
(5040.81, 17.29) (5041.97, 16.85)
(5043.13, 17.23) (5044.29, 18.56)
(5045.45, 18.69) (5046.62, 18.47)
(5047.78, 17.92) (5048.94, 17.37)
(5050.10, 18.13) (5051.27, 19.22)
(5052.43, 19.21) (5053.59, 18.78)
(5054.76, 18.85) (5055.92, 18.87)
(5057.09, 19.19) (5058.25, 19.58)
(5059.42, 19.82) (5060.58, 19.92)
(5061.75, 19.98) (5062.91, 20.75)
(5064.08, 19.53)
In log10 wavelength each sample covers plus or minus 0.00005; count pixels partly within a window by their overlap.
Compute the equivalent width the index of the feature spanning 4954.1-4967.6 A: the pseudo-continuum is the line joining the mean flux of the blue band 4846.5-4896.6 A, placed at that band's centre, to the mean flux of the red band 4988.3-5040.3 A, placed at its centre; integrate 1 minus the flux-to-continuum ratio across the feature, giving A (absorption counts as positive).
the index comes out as -3.9 A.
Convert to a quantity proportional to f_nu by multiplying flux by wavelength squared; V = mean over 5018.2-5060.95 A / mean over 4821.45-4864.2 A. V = 0.9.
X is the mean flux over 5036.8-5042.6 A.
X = 17.9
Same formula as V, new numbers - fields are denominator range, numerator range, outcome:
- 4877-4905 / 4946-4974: 1.39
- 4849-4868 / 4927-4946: 0.84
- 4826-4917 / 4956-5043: 1.41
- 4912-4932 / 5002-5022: 2.28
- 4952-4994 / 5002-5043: 1.35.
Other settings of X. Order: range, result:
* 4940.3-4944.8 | 19.3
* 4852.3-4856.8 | 16.2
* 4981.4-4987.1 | 19.4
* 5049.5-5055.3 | 18.8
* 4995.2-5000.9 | 19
